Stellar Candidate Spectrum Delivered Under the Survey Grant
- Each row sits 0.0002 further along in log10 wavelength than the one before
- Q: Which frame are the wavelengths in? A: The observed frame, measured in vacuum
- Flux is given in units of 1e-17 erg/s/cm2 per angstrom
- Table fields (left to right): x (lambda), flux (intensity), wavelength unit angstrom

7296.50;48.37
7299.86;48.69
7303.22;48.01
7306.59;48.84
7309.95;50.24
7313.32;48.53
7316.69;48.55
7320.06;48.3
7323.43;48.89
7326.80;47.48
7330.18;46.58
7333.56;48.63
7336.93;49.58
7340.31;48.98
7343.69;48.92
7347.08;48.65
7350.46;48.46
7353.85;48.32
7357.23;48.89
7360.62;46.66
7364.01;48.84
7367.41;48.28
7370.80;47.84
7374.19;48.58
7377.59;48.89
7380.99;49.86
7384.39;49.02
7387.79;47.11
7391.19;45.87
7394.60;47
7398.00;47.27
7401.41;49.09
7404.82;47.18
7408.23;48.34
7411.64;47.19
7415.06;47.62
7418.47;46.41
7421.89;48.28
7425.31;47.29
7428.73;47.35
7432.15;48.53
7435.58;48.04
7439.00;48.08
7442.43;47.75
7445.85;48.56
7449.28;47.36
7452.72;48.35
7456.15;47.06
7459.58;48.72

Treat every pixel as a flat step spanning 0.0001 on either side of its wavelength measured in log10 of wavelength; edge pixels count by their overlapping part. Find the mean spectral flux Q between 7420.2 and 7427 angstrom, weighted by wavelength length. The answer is 47.8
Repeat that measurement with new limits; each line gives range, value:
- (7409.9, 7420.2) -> 47.1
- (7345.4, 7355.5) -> 48.5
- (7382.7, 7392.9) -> 47.3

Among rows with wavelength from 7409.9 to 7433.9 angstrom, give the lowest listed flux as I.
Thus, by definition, 46.41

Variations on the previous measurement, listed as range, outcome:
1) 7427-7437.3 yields 47.35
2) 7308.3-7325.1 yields 48.3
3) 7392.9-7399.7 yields 47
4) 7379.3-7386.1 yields 49.02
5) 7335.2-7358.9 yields 48.32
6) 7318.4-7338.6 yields 46.58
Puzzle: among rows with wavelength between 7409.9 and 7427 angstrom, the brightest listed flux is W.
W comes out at 48.28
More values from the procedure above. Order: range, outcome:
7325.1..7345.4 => 49.58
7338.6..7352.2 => 48.98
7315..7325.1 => 48.89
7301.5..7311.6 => 50.24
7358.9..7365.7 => 48.84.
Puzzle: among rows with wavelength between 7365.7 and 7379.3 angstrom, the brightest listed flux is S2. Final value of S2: 48.89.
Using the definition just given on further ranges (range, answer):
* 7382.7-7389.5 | 49.02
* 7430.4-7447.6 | 48.56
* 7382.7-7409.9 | 49.09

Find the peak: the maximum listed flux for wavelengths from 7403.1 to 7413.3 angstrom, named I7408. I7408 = 48.34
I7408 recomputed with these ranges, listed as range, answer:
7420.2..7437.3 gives 48.53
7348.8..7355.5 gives 48.46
